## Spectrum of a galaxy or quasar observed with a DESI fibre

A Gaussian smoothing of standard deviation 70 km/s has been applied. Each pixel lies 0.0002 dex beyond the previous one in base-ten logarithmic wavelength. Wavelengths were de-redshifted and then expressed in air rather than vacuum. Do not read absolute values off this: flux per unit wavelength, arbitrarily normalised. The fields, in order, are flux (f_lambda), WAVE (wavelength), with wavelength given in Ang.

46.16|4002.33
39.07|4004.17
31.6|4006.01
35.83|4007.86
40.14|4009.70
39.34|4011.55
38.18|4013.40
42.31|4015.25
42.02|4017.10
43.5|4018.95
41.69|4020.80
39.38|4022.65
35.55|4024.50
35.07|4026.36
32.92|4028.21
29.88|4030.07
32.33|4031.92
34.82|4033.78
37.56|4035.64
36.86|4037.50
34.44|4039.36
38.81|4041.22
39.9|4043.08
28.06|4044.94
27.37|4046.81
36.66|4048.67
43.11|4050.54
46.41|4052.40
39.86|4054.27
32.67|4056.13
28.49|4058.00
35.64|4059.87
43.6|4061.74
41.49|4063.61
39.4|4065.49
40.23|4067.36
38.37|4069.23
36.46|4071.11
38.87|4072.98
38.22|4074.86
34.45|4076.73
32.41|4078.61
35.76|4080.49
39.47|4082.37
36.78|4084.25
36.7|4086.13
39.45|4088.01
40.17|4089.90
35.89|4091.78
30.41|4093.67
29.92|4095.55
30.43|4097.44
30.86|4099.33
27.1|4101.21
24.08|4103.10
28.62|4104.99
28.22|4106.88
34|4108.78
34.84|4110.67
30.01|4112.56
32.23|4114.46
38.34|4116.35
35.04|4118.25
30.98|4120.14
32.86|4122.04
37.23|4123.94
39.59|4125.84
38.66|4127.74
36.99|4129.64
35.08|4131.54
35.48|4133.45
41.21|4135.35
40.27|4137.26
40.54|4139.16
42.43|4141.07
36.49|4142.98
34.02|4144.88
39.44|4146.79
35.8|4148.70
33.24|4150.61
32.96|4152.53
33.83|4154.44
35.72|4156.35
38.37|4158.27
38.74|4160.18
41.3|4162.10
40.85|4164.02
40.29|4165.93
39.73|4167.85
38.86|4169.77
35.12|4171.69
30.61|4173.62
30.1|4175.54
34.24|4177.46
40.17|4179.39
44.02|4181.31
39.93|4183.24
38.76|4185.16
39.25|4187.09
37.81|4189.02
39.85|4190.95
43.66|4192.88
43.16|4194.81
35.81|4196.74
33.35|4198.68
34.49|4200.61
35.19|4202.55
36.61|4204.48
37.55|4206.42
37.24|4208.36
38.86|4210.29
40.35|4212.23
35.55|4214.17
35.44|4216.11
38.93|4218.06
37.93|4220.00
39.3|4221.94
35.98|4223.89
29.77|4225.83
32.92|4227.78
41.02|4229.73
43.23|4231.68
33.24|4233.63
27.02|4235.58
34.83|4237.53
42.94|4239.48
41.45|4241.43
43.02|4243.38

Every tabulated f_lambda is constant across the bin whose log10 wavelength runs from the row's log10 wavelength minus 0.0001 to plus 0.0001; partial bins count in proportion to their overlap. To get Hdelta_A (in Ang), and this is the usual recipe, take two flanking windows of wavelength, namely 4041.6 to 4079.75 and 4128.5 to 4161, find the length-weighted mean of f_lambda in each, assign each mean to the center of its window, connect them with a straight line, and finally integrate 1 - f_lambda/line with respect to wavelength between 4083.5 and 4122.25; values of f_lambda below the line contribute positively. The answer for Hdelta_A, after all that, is 4.6 Ang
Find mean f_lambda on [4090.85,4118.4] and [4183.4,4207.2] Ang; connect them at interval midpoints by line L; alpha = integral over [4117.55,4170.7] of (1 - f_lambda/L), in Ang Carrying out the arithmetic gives -4.97 Ang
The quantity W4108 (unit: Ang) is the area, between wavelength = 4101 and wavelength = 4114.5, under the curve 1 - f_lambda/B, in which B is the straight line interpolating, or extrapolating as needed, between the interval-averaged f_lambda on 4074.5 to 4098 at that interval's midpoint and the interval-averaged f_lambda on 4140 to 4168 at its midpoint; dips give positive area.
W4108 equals 2.32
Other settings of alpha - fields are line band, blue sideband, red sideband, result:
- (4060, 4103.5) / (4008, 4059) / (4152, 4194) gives 1.7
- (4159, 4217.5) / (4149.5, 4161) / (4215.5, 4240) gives -3.4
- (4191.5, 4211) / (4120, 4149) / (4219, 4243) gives -0.3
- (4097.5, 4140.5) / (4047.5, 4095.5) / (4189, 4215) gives 3.9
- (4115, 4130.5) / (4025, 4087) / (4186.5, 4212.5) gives 0.4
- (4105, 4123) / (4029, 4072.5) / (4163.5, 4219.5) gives 2.1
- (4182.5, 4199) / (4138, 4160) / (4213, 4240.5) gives -1.2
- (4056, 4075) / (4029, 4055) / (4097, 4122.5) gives -1.9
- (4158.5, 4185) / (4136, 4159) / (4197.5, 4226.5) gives -0.9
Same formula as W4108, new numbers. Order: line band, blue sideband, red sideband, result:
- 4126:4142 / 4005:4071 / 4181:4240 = -0.7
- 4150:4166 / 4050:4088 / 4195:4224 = 0.1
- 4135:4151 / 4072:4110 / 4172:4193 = -1.0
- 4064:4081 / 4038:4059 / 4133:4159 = -0.5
